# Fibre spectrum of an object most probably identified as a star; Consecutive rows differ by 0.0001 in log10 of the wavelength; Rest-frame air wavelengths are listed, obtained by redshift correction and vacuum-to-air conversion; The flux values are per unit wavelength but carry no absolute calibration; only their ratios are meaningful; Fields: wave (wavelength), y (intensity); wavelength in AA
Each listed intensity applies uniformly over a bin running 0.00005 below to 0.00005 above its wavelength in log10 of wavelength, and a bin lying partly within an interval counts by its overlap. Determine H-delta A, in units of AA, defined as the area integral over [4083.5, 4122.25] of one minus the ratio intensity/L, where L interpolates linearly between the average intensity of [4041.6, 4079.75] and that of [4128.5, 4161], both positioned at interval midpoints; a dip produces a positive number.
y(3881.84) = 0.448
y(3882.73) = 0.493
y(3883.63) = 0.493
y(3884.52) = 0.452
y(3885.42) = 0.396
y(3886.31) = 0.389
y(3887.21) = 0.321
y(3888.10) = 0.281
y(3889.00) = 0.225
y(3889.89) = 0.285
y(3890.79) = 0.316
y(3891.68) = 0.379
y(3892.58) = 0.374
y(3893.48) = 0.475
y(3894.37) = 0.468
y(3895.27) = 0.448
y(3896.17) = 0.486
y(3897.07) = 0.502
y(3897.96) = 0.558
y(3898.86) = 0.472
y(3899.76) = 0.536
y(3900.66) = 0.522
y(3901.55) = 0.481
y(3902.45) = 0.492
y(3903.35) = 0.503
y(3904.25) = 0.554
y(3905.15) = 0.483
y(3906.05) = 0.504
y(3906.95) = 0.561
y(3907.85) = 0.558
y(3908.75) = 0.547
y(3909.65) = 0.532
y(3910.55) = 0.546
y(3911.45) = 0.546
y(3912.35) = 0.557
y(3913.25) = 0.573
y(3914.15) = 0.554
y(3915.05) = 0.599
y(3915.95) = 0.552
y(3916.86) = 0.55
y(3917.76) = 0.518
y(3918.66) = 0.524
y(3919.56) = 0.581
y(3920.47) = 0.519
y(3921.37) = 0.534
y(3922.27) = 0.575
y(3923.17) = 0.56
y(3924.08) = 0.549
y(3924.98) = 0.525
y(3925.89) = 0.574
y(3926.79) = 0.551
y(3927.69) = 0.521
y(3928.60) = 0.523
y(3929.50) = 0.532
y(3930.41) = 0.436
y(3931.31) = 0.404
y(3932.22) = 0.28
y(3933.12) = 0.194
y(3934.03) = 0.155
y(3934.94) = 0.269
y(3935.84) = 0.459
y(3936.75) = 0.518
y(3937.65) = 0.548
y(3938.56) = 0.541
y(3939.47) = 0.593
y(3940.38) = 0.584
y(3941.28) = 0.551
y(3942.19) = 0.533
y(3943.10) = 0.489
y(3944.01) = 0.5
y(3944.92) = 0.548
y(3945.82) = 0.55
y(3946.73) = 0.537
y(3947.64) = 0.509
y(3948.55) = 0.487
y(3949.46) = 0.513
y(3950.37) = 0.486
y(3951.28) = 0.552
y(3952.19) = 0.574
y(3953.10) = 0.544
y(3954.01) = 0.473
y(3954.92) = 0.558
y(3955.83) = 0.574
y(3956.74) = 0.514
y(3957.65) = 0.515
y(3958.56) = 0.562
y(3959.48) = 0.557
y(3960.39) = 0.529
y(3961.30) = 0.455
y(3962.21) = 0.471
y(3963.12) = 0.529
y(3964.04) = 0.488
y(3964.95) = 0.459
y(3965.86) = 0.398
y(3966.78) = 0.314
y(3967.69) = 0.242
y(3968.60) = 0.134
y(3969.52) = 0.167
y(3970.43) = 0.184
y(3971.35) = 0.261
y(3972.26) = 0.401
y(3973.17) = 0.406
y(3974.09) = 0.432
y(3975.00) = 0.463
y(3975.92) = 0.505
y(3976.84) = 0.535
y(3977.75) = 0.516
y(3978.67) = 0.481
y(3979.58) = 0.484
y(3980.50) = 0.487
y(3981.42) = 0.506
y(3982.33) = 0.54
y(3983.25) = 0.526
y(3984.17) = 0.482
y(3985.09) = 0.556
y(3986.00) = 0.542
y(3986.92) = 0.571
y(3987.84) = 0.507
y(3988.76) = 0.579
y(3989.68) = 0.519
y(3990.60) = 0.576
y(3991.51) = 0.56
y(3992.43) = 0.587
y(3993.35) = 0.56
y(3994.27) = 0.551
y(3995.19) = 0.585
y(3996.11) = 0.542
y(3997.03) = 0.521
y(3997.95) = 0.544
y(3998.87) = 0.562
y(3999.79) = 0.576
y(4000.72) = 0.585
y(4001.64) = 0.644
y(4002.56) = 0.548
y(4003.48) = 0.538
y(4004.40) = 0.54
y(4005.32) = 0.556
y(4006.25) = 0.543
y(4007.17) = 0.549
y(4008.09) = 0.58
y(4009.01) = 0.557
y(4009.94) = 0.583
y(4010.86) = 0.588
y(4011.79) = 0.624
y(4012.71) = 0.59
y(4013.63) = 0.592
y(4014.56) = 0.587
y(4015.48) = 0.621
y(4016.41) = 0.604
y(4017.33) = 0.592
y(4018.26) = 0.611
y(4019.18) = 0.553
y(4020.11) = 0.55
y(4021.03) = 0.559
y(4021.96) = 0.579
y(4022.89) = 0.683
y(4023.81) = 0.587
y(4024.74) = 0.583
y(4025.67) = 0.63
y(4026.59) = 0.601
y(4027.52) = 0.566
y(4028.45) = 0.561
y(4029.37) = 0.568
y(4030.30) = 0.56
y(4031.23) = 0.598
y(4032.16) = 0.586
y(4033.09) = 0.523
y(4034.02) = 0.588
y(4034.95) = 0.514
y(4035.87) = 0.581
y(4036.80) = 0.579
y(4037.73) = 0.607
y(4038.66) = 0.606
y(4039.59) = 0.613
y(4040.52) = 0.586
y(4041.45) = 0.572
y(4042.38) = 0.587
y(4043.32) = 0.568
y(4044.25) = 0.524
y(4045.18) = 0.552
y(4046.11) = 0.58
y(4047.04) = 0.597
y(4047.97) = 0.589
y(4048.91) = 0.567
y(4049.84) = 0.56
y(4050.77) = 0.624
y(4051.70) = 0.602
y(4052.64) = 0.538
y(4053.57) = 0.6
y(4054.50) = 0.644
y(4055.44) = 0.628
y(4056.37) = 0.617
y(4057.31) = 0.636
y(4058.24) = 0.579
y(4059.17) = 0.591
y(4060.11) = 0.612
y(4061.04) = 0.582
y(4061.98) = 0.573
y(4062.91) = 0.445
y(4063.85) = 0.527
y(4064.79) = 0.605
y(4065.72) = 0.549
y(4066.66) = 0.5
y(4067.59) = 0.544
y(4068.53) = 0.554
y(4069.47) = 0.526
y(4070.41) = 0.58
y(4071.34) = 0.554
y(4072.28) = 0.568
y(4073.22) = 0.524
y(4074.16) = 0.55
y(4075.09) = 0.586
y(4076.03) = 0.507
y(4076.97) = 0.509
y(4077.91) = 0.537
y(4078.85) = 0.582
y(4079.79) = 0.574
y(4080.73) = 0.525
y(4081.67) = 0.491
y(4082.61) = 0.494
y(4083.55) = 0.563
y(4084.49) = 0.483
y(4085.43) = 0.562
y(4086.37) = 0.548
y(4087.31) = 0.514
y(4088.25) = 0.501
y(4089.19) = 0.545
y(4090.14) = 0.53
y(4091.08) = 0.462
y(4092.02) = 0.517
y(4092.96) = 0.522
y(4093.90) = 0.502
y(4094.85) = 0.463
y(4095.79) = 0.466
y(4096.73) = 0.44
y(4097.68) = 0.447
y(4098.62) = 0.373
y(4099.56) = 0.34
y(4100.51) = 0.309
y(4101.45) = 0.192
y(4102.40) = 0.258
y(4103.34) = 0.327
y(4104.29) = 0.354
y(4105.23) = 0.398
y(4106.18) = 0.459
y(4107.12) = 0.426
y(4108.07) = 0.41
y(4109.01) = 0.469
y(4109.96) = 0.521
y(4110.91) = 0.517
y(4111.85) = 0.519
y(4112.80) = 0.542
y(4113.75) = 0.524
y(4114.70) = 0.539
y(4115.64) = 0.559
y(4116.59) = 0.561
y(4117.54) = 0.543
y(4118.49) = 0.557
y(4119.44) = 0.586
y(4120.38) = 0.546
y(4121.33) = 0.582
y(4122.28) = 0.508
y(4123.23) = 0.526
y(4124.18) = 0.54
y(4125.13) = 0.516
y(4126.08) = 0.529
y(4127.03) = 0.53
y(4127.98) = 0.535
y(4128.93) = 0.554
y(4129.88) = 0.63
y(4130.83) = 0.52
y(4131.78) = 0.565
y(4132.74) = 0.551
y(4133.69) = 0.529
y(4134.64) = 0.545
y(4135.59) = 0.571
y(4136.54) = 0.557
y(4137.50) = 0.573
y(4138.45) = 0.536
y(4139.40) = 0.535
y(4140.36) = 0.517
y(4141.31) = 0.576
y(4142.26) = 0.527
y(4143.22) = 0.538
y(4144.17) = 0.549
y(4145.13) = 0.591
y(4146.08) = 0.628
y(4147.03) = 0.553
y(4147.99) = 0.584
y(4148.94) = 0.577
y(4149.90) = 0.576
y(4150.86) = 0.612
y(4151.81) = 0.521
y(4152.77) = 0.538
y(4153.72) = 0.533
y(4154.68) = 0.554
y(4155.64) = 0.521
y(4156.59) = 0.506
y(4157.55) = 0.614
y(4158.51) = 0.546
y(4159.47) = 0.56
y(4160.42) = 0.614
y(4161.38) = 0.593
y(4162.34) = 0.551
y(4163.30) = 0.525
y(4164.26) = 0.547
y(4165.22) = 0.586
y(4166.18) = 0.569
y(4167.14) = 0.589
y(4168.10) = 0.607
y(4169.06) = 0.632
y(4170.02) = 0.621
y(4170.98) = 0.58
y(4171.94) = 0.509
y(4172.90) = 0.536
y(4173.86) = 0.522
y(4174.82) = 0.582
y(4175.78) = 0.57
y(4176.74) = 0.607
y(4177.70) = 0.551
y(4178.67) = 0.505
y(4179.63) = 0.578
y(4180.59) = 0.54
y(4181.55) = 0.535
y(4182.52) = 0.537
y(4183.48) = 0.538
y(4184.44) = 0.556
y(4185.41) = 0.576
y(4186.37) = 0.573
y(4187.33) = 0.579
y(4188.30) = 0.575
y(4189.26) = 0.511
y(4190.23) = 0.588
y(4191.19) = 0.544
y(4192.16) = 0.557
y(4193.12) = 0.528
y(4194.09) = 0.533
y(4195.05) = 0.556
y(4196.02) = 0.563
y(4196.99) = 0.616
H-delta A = 6.1 AA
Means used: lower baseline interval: 0.567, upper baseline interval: 0.559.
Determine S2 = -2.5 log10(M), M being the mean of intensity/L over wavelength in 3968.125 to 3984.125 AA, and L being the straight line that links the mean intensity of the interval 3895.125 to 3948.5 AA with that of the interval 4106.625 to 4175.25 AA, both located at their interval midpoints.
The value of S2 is 0.24 mag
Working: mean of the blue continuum 0.509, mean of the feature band 0.415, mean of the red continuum 0.551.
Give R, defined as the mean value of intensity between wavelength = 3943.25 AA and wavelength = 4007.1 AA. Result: 0.498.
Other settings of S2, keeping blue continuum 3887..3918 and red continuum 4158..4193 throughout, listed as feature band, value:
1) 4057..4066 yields -0.08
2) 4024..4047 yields -0.11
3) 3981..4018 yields -0.10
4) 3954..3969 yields 0.10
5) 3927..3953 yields 0.03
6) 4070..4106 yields 0.13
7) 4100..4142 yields 0.09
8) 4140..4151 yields -0.03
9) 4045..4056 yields -0.13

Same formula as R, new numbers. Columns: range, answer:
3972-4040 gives 0.557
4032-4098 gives 0.552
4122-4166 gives 0.554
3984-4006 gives 0.556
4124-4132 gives 0.546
